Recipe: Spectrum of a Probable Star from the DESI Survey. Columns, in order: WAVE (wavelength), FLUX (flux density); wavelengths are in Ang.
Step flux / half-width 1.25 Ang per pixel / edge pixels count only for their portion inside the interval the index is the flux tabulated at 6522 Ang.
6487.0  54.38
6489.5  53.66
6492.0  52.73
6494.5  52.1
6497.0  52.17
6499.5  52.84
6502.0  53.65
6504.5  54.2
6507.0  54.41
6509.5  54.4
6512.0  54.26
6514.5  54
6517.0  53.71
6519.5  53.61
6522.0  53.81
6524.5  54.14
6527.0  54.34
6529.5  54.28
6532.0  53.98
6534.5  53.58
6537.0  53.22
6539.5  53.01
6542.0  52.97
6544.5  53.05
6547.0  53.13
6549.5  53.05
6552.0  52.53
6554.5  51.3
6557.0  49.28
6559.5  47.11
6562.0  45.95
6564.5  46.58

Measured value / 53.81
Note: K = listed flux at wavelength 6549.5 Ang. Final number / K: 53.05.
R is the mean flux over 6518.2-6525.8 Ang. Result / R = 53.9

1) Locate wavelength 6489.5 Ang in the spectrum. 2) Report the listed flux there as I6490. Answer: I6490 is 53.66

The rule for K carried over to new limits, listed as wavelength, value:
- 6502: 53.65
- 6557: 49.28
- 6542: 52.97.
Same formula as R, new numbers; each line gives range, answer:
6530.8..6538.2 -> 53.6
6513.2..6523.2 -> 53.8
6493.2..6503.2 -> 52.7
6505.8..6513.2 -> 54.4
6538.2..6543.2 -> 53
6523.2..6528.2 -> 54.2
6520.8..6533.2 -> 54.1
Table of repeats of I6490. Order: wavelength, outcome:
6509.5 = 54.4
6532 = 53.98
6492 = 52.73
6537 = 53.22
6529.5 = 54.28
